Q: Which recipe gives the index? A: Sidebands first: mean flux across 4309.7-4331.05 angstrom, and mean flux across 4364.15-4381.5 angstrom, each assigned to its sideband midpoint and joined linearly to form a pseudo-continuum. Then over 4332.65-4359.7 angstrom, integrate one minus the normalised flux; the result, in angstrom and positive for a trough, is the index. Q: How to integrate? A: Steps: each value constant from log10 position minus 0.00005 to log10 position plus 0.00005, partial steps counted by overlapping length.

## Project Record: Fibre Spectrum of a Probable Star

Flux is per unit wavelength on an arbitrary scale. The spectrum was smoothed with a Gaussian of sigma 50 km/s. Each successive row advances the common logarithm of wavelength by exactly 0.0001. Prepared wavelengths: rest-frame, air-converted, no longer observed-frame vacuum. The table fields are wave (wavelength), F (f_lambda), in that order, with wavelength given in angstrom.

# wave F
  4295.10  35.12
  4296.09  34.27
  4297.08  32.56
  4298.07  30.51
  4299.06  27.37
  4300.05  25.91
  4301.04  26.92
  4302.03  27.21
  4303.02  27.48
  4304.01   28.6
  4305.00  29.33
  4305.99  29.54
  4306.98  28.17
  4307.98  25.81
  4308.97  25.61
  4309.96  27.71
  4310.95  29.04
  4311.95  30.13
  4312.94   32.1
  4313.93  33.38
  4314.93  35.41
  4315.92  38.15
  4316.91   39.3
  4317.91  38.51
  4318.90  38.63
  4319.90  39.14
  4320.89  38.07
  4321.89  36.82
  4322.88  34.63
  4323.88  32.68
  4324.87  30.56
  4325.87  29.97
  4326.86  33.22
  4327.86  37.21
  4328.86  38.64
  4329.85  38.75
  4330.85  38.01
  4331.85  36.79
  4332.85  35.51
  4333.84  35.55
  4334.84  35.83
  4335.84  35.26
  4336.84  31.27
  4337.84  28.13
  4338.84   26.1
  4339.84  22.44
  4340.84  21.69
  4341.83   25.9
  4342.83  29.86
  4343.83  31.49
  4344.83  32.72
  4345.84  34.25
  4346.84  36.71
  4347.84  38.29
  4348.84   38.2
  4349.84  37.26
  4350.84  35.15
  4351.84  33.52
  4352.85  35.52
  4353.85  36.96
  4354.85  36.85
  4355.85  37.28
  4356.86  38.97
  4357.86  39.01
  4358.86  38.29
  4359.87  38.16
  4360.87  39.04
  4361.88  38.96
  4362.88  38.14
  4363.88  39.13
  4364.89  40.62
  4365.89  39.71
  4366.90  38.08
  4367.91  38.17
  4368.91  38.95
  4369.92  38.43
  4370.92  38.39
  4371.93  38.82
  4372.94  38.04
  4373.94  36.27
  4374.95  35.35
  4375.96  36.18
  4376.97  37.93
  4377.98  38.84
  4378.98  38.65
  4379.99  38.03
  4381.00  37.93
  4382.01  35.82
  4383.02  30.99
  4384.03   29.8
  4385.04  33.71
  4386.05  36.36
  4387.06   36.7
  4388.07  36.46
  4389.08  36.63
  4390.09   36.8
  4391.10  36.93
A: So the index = 2.2 angstrom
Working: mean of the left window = 35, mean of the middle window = 33.7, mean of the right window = 38.1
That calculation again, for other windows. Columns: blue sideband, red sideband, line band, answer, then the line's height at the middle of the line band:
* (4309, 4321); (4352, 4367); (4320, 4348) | 2.3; 36.1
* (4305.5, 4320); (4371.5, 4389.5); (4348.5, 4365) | -1.3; 34.9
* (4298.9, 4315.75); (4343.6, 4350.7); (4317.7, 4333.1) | -1.9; 32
